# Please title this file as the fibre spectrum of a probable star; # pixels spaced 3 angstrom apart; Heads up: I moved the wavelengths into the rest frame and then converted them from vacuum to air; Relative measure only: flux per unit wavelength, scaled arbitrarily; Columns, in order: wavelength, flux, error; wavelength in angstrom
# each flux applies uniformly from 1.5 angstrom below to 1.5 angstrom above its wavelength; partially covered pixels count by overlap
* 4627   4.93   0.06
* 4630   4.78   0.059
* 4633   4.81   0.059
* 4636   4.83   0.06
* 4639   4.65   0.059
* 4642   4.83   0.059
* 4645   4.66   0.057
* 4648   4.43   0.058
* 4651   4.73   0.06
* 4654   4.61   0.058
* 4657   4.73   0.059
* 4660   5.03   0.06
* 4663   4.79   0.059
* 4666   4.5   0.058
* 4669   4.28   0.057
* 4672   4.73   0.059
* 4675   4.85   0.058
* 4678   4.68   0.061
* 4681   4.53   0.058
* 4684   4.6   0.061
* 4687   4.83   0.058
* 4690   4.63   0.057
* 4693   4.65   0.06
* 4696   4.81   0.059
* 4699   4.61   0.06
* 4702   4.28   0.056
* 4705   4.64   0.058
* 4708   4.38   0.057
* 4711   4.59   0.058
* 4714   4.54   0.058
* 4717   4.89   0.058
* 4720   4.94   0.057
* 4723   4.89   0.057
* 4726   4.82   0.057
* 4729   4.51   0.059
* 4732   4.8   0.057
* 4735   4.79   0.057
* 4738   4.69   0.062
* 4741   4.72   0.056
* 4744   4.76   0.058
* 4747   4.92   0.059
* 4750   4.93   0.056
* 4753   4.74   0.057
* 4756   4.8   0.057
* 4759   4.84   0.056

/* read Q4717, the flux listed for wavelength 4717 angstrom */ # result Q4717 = 4.89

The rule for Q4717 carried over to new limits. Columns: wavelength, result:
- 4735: 4.79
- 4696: 4.81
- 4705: 4.64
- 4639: 4.65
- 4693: 4.65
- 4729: 4.51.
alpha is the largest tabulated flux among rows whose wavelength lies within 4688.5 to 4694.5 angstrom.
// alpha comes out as 4.65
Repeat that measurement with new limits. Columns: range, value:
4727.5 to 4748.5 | 4.92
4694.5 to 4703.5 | 4.81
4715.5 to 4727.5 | 4.94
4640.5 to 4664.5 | 5.03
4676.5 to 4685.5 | 4.68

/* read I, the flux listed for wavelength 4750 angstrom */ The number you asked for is 4.93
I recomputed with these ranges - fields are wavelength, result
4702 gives 4.28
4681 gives 4.53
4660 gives 5.03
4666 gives 4.5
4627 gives 4.93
